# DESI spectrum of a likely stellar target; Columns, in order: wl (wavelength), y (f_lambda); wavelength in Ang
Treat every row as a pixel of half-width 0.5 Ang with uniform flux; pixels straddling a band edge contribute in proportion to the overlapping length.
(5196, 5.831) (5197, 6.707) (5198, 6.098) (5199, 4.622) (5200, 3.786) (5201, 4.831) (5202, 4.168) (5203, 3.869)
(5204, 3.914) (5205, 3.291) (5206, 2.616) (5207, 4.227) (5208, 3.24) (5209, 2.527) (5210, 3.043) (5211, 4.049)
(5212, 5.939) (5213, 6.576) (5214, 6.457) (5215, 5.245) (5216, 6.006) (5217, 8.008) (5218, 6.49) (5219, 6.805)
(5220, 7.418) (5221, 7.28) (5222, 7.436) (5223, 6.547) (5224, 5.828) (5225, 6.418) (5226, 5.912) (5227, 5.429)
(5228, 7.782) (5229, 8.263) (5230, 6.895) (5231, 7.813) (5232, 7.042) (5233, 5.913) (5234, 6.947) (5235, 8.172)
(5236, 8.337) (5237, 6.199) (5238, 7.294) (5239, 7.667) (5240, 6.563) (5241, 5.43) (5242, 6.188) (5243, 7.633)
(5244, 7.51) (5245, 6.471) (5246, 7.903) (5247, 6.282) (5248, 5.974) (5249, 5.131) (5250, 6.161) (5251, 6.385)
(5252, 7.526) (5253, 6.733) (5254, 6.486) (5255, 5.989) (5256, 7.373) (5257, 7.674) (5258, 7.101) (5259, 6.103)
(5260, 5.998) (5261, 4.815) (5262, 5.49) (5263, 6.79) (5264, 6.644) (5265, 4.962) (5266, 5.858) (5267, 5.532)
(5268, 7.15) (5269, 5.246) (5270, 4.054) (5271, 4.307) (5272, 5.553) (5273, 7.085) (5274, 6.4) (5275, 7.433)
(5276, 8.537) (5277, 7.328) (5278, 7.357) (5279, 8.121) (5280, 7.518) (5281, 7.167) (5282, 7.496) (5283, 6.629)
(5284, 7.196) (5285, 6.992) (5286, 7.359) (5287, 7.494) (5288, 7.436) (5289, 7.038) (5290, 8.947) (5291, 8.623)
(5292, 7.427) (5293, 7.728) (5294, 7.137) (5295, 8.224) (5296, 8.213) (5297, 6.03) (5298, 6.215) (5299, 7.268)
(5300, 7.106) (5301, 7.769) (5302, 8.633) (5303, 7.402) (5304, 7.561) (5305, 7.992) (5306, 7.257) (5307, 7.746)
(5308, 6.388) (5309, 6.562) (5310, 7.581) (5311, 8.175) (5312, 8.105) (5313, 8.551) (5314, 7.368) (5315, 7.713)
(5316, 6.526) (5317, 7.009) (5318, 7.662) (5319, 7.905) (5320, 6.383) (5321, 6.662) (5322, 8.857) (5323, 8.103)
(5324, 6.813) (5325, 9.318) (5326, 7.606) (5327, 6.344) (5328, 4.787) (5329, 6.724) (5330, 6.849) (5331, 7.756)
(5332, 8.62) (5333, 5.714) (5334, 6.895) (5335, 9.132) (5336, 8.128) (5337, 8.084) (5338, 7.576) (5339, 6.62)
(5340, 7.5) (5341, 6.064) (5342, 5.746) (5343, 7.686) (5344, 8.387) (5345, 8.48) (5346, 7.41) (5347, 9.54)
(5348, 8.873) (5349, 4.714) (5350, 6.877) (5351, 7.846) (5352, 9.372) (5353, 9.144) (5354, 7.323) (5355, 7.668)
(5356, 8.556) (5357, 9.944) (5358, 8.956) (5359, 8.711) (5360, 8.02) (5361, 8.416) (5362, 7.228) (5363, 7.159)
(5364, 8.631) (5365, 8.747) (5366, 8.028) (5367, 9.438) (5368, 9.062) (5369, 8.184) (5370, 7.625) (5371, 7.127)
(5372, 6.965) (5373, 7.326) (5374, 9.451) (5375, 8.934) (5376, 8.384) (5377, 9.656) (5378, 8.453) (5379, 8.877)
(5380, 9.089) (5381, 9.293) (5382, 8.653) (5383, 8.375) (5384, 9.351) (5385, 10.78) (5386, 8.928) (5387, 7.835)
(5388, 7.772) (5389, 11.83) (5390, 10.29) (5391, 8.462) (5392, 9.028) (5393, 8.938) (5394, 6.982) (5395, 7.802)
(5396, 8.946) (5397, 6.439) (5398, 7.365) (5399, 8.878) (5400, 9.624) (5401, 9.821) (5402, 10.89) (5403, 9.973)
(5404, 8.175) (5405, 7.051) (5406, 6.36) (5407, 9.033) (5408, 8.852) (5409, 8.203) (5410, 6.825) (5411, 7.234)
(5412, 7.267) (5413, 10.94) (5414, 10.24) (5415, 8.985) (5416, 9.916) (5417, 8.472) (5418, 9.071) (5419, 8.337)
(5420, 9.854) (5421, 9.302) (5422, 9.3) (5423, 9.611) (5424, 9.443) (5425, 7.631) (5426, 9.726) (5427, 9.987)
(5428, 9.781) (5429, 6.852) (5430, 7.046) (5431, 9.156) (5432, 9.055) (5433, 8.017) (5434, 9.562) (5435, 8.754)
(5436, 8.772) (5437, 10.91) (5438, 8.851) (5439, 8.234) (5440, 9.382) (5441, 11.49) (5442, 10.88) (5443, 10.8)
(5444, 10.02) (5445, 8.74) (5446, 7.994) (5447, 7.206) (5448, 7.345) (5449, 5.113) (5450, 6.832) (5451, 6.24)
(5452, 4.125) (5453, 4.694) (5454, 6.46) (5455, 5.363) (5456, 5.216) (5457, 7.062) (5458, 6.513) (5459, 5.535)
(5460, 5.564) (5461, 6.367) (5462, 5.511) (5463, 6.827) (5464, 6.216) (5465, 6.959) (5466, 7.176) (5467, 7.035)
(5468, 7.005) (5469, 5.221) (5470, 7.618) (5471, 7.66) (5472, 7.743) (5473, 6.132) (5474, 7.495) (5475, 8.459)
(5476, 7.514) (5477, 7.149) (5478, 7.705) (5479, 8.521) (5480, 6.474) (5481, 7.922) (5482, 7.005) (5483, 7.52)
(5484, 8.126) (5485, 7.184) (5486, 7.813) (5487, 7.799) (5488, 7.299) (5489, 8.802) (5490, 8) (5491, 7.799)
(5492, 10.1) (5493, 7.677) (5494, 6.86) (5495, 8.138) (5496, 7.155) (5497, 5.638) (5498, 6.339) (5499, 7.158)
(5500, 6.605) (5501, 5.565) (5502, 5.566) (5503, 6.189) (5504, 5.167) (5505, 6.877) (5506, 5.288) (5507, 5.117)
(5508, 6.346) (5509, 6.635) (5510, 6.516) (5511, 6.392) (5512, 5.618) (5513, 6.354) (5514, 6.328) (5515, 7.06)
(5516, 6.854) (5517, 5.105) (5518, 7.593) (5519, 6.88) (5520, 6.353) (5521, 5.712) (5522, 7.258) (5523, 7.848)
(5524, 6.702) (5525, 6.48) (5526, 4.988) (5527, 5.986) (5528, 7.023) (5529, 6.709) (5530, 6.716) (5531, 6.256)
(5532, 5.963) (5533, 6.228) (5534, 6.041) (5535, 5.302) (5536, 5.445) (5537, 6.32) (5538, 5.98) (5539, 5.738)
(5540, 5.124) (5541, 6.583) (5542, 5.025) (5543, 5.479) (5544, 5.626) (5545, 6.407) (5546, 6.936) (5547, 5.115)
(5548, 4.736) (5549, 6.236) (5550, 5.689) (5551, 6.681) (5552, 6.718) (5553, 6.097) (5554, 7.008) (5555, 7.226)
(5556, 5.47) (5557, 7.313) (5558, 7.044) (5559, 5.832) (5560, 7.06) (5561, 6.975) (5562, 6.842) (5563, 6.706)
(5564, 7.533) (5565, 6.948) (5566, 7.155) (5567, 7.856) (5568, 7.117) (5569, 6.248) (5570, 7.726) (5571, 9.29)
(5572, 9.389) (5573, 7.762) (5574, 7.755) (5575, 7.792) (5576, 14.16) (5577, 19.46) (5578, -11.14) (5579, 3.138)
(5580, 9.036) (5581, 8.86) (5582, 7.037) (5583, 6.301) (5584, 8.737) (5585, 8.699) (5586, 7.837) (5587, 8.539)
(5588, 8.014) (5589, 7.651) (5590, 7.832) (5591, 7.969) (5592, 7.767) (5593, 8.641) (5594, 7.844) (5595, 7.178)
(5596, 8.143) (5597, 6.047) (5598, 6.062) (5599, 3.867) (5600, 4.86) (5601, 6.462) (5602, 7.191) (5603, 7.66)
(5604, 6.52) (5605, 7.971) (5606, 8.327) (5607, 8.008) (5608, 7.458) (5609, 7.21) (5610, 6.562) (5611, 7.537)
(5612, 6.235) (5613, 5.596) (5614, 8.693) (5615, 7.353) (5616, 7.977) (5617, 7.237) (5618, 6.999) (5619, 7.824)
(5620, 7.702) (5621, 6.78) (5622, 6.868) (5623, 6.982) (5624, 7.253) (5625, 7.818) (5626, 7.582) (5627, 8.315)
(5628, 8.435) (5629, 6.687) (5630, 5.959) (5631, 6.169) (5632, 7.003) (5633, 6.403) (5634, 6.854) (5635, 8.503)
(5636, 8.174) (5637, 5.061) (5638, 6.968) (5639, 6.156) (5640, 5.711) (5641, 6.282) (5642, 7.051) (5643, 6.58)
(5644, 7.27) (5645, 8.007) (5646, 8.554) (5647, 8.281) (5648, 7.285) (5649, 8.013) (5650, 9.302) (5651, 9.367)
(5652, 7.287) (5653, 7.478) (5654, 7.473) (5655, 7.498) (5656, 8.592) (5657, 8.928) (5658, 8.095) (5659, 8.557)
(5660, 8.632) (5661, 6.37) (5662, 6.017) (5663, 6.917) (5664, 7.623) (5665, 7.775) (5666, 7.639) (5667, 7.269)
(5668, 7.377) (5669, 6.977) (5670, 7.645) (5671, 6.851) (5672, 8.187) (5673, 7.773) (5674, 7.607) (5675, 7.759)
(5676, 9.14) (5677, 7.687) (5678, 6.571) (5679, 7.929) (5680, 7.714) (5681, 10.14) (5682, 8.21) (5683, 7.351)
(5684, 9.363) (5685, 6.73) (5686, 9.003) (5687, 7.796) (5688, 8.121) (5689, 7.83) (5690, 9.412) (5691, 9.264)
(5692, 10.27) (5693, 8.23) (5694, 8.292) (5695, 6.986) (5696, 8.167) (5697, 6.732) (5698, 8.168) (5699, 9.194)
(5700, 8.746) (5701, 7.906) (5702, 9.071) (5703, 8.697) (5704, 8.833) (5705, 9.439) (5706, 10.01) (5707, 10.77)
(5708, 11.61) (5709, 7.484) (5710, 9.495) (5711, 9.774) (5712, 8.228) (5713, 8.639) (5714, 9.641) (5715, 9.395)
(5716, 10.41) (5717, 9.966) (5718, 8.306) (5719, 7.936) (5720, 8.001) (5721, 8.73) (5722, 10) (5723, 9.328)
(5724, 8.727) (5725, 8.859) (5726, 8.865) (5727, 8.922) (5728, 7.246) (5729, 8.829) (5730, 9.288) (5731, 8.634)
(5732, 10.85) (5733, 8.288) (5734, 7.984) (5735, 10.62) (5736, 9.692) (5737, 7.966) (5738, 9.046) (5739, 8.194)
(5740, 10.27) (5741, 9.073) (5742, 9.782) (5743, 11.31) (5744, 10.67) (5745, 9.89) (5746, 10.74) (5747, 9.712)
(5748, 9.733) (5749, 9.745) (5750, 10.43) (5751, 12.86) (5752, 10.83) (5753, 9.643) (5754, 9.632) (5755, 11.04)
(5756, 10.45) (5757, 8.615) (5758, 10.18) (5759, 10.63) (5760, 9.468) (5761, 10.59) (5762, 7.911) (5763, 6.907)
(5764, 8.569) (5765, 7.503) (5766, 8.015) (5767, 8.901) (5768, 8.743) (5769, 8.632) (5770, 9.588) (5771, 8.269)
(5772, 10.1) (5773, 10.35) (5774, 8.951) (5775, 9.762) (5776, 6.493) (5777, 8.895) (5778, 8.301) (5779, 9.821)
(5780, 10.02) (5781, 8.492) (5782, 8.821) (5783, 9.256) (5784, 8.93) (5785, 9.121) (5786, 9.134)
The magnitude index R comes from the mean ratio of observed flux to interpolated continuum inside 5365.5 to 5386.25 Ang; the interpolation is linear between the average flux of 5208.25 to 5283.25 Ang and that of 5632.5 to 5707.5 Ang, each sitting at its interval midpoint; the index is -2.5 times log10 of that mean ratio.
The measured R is -0.24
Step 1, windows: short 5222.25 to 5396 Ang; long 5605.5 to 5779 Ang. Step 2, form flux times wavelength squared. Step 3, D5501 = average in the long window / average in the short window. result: 1.29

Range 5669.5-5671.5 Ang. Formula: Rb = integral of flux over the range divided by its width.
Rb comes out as 7.25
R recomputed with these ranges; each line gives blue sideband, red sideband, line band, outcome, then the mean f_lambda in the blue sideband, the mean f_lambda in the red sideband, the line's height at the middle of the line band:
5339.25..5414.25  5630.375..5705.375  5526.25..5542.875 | 0.32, 8.39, 7.81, 8.08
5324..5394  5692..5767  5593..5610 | 0.26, 8.15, 9.23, 8.85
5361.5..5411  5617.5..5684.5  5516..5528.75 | 0.23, 8.54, 7.53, 8.02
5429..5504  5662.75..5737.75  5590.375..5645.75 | 0.15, 7.41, 8.55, 8.15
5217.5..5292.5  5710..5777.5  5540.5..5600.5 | 0.20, 6.78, 9.3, 8.41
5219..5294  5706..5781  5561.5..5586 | 0.13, 6.8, 9.33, 8.45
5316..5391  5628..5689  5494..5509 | 0.24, 8.05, 7.57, 7.82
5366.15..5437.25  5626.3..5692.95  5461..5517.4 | 0.21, 8.76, 7.69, 8.39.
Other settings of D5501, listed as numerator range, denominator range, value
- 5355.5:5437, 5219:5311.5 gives 1.32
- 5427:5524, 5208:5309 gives 1.16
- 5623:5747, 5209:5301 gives 1.45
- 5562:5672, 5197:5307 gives 1.30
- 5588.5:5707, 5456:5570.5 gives 1.21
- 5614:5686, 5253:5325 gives 1.22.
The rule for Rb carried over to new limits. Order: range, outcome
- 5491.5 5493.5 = 8.89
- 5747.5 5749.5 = 9.74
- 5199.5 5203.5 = 4.16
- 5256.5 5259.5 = 6.96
